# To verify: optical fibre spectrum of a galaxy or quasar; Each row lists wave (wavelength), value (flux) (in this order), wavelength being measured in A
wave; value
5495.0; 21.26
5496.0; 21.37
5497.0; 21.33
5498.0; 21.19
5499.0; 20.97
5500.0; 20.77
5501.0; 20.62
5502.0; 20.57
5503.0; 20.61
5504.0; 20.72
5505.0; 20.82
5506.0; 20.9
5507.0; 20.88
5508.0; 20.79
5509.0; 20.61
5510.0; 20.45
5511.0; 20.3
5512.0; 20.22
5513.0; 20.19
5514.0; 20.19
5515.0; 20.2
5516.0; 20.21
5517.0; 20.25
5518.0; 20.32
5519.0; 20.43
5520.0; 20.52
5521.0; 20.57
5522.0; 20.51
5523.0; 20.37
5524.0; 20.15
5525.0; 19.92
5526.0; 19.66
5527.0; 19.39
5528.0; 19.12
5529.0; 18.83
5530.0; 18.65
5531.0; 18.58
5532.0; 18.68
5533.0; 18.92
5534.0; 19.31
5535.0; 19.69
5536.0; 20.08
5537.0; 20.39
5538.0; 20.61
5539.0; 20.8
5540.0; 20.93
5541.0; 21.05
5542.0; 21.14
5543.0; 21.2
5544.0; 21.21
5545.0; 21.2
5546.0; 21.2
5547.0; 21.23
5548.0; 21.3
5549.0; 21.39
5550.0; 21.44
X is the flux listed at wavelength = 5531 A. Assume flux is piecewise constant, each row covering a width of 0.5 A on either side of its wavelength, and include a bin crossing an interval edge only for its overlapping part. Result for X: 18.58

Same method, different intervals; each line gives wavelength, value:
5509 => 20.61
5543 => 21.2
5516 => 20.21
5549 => 21.39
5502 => 20.57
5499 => 20.97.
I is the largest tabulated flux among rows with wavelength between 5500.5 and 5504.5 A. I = 20.72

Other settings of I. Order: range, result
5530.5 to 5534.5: 19.31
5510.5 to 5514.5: 20.3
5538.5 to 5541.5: 21.05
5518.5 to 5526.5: 20.57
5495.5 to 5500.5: 21.37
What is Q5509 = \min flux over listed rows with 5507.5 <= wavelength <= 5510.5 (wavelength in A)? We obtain 20.45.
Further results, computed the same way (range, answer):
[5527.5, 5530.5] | 18.65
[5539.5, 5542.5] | 20.93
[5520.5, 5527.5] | 19.39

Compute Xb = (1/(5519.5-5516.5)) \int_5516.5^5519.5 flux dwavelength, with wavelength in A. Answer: 20.3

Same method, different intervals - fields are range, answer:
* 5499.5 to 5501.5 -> 20.7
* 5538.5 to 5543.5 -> 21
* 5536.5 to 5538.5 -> 20.5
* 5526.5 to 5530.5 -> 19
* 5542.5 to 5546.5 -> 21.2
